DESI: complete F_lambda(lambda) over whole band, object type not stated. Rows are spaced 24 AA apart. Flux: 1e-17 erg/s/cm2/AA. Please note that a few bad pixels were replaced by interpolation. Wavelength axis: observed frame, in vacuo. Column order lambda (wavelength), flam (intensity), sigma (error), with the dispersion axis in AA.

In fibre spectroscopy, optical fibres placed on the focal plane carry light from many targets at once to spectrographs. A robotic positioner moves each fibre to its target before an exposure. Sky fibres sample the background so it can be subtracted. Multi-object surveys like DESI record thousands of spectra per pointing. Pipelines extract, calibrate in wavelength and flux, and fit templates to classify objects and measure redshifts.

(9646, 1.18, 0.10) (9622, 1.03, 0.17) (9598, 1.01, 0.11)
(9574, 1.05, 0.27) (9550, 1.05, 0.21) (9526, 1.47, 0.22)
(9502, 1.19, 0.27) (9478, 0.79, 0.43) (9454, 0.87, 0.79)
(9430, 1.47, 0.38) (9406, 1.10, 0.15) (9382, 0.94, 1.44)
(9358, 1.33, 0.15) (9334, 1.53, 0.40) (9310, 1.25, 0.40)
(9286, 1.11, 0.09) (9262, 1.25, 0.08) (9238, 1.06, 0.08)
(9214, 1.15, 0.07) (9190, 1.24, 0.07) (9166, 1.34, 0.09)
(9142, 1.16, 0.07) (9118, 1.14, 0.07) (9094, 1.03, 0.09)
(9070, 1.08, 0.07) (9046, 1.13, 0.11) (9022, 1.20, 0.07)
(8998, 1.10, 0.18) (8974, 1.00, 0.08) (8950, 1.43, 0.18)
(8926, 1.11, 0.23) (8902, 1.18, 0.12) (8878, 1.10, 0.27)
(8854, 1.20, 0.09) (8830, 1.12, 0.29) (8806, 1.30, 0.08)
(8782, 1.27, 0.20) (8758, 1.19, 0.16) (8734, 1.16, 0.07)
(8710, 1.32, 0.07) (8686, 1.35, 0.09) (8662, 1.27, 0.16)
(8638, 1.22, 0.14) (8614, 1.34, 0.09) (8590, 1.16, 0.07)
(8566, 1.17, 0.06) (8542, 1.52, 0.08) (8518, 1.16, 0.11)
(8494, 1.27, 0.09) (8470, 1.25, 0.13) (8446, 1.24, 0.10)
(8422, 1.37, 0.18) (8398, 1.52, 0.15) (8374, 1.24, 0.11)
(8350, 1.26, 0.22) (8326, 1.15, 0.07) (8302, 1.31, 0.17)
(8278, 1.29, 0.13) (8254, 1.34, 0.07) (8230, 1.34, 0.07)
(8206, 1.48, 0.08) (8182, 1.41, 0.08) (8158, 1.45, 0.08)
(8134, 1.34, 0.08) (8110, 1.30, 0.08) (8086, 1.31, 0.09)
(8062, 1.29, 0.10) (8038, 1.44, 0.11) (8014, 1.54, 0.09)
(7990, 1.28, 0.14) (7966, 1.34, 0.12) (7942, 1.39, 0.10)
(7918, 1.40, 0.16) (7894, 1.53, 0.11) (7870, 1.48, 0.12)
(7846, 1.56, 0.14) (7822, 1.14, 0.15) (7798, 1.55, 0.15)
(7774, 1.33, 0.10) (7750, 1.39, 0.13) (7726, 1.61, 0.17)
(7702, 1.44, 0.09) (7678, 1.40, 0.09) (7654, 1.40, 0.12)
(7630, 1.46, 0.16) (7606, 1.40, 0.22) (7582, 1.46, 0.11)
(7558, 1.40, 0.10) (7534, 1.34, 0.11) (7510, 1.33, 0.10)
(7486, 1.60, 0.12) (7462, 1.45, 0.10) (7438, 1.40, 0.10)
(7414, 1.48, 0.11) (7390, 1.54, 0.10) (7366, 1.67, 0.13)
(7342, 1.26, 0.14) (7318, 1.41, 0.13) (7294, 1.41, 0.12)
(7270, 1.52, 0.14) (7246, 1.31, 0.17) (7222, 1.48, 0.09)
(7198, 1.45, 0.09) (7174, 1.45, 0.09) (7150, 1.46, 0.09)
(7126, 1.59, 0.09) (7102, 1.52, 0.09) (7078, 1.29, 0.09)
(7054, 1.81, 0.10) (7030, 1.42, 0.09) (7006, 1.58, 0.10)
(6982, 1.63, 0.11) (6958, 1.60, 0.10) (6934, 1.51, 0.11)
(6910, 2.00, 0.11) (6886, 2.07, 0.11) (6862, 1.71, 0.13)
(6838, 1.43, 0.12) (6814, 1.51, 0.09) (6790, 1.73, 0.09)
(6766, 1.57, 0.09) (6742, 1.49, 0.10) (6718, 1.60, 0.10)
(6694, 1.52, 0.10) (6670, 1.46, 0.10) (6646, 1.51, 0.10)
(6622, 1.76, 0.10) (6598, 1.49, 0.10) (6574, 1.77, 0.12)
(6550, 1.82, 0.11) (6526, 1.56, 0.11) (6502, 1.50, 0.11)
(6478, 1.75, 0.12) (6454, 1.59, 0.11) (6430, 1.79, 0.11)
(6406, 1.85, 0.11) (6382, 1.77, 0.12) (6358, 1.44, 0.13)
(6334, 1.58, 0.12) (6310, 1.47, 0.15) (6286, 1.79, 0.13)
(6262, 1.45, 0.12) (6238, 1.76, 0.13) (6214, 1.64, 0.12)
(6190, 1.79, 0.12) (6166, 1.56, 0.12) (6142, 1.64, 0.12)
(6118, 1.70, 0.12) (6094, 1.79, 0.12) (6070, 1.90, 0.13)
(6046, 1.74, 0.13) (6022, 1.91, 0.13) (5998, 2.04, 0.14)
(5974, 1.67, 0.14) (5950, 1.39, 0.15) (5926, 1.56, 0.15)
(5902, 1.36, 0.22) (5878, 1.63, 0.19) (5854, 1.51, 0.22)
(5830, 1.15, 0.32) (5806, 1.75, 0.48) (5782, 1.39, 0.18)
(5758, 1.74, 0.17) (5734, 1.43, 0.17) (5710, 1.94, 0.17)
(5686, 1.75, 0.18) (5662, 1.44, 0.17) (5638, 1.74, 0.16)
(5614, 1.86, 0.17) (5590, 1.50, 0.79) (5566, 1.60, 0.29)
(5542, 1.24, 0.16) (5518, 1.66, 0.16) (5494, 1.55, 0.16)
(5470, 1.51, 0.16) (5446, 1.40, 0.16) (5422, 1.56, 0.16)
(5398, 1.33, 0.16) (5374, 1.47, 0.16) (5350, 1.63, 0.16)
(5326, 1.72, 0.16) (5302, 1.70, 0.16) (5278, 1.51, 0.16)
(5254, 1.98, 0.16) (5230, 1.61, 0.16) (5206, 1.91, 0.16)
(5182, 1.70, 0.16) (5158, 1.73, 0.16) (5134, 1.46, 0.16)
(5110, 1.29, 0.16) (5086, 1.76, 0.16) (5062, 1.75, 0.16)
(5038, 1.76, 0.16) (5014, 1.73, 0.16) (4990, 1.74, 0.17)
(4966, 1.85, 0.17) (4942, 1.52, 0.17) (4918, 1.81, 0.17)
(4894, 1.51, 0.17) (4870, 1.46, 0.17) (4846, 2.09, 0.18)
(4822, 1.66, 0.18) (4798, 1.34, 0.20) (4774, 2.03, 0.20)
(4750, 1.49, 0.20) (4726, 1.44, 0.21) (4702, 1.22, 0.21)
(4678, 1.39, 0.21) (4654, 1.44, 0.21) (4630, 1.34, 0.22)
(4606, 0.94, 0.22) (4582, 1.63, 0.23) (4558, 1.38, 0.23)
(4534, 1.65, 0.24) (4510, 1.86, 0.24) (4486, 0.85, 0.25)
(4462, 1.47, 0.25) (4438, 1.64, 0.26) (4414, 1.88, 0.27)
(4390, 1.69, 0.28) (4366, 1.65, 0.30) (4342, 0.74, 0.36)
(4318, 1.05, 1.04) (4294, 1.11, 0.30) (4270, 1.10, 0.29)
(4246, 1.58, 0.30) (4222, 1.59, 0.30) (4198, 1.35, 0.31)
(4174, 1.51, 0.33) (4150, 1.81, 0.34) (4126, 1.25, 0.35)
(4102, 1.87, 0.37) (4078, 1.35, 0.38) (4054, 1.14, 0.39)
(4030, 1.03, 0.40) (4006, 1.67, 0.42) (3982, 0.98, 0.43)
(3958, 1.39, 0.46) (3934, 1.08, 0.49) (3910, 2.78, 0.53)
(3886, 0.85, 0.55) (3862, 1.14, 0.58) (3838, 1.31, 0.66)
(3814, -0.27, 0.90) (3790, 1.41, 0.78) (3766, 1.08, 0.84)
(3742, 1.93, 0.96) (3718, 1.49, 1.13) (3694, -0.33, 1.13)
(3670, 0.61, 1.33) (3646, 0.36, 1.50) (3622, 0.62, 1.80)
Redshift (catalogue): 0.05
